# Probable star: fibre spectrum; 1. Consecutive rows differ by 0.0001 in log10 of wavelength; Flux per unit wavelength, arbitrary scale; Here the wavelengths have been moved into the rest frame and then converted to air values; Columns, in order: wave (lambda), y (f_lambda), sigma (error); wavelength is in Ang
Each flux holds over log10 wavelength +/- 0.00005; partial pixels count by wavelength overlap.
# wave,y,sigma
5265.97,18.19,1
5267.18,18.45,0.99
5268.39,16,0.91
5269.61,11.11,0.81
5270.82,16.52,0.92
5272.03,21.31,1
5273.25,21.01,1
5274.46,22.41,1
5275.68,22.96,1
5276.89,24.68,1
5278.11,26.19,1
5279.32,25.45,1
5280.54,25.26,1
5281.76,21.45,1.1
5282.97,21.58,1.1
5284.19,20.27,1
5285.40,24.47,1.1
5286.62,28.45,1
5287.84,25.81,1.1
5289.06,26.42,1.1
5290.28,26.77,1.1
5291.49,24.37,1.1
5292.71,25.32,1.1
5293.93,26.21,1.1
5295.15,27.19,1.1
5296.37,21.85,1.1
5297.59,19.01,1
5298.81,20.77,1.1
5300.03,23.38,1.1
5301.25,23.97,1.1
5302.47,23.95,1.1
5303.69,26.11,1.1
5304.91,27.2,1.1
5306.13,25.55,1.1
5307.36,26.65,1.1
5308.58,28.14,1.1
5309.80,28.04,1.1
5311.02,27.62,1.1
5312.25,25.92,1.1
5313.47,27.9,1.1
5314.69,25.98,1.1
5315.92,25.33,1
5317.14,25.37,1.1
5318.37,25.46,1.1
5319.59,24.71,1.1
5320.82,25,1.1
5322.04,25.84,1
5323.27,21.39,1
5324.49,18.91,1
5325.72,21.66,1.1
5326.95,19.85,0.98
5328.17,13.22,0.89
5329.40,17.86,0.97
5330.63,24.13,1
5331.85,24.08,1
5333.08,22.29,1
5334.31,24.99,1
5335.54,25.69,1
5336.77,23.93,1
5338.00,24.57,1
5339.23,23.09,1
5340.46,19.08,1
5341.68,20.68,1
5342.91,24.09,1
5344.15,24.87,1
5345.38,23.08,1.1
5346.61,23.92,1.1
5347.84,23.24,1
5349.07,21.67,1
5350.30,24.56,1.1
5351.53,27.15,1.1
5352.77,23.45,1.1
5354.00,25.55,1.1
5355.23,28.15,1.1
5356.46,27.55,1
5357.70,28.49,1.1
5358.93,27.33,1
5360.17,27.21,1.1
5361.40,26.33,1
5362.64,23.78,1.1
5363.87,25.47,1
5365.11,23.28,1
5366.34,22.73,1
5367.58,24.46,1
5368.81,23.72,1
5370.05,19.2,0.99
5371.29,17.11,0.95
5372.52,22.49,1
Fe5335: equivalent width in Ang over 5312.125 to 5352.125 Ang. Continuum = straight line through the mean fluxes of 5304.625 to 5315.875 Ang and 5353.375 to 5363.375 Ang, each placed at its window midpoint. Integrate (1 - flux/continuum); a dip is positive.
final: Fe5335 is 5.3 Ang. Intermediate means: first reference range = 26.9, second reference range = 26.8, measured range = 23.3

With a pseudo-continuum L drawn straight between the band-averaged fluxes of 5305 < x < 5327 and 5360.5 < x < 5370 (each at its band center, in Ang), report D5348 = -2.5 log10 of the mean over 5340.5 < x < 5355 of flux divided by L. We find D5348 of 0.03 mag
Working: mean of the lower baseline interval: 25.1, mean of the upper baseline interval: 24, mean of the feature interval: 23.8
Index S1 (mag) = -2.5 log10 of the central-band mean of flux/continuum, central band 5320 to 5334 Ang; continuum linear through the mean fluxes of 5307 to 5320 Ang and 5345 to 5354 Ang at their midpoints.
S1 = 0.19 mag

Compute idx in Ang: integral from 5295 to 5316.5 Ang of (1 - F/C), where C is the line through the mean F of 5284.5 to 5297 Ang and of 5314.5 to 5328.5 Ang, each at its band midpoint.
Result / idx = -0.9 Ang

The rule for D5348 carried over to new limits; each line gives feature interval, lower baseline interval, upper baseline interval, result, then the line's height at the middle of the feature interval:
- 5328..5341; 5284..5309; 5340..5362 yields 0.114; 24.9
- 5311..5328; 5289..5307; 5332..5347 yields -0.001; 23.9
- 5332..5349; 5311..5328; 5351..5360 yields 0.102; 25.6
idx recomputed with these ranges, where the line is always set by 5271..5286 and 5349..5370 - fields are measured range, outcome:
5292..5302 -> -0.02 Ang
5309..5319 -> -1.06 Ang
